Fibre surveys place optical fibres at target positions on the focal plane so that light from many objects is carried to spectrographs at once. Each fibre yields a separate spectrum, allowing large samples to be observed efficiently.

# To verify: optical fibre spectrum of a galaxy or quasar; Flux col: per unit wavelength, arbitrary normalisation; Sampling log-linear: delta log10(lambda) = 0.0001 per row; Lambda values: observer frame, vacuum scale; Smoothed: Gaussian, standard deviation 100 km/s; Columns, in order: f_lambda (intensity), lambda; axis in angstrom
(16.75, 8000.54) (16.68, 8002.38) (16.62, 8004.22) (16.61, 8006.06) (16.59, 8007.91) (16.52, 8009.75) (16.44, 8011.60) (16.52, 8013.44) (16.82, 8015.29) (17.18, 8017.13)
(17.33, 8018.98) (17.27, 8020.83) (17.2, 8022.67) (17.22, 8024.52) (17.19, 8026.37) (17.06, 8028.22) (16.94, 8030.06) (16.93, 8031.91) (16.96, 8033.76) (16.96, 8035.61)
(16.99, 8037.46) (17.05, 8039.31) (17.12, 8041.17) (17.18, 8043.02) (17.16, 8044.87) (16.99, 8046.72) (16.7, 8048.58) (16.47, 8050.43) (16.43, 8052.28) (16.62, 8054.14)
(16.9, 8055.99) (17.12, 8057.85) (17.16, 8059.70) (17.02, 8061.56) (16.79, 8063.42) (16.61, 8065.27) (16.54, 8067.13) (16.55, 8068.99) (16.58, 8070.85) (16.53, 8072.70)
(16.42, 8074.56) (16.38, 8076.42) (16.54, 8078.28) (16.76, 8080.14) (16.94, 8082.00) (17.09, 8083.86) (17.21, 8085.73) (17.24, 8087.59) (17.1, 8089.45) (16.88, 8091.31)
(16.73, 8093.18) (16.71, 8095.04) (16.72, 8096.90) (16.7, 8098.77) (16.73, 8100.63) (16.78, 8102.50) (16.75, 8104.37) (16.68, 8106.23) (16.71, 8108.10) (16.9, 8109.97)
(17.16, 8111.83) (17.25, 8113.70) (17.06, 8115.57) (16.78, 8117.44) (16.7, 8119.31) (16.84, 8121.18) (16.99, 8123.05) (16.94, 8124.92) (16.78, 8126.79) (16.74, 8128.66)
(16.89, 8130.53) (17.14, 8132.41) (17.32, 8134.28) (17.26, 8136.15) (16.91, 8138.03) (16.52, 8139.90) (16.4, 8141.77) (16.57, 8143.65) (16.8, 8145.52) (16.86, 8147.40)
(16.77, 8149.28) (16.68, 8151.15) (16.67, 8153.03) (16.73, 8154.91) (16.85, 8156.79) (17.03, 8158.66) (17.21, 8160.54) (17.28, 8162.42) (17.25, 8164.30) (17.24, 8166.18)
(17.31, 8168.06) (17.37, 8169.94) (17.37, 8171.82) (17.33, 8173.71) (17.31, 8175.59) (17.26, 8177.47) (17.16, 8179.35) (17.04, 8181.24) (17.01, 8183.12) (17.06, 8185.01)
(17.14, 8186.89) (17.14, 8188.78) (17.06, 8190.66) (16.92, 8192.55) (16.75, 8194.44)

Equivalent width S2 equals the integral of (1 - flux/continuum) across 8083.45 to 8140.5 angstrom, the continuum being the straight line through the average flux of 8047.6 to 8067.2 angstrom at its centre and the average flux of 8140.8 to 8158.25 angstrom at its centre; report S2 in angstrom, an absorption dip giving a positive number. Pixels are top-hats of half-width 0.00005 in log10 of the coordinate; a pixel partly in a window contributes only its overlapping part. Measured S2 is -0.6 angstrom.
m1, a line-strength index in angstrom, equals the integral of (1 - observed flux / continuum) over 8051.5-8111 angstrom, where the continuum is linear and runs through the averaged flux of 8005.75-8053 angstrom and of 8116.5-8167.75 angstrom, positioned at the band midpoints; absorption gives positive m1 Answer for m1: 0.5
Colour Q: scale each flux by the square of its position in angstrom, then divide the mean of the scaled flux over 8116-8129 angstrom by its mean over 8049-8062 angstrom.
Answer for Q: 1.02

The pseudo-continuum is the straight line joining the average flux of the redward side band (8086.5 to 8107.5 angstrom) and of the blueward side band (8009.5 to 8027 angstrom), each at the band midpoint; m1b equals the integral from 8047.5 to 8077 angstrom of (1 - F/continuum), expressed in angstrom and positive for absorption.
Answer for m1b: 0.4 angstrom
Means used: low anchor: 17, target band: 16.7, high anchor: 16.8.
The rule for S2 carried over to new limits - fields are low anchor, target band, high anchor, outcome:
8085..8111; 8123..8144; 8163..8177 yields 0.2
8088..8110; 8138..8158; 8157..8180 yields 0.5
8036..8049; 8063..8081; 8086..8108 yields 0.4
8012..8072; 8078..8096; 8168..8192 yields 0.1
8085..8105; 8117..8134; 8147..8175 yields 0.1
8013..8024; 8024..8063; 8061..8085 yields -0.1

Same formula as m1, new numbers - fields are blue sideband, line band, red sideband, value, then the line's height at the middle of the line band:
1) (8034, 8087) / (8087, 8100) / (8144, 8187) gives 0.0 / 16.9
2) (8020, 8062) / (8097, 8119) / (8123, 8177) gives 0.2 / 17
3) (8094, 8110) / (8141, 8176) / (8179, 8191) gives -0.1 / 17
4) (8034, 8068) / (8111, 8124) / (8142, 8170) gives 0.0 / 16.9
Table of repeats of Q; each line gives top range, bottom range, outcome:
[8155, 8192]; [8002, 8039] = 1.05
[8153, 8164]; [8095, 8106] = 1.03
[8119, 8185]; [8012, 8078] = 1.03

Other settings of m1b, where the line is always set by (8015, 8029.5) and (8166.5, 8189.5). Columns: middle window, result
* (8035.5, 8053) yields 0.3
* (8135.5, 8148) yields 0.3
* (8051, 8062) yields 0.2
